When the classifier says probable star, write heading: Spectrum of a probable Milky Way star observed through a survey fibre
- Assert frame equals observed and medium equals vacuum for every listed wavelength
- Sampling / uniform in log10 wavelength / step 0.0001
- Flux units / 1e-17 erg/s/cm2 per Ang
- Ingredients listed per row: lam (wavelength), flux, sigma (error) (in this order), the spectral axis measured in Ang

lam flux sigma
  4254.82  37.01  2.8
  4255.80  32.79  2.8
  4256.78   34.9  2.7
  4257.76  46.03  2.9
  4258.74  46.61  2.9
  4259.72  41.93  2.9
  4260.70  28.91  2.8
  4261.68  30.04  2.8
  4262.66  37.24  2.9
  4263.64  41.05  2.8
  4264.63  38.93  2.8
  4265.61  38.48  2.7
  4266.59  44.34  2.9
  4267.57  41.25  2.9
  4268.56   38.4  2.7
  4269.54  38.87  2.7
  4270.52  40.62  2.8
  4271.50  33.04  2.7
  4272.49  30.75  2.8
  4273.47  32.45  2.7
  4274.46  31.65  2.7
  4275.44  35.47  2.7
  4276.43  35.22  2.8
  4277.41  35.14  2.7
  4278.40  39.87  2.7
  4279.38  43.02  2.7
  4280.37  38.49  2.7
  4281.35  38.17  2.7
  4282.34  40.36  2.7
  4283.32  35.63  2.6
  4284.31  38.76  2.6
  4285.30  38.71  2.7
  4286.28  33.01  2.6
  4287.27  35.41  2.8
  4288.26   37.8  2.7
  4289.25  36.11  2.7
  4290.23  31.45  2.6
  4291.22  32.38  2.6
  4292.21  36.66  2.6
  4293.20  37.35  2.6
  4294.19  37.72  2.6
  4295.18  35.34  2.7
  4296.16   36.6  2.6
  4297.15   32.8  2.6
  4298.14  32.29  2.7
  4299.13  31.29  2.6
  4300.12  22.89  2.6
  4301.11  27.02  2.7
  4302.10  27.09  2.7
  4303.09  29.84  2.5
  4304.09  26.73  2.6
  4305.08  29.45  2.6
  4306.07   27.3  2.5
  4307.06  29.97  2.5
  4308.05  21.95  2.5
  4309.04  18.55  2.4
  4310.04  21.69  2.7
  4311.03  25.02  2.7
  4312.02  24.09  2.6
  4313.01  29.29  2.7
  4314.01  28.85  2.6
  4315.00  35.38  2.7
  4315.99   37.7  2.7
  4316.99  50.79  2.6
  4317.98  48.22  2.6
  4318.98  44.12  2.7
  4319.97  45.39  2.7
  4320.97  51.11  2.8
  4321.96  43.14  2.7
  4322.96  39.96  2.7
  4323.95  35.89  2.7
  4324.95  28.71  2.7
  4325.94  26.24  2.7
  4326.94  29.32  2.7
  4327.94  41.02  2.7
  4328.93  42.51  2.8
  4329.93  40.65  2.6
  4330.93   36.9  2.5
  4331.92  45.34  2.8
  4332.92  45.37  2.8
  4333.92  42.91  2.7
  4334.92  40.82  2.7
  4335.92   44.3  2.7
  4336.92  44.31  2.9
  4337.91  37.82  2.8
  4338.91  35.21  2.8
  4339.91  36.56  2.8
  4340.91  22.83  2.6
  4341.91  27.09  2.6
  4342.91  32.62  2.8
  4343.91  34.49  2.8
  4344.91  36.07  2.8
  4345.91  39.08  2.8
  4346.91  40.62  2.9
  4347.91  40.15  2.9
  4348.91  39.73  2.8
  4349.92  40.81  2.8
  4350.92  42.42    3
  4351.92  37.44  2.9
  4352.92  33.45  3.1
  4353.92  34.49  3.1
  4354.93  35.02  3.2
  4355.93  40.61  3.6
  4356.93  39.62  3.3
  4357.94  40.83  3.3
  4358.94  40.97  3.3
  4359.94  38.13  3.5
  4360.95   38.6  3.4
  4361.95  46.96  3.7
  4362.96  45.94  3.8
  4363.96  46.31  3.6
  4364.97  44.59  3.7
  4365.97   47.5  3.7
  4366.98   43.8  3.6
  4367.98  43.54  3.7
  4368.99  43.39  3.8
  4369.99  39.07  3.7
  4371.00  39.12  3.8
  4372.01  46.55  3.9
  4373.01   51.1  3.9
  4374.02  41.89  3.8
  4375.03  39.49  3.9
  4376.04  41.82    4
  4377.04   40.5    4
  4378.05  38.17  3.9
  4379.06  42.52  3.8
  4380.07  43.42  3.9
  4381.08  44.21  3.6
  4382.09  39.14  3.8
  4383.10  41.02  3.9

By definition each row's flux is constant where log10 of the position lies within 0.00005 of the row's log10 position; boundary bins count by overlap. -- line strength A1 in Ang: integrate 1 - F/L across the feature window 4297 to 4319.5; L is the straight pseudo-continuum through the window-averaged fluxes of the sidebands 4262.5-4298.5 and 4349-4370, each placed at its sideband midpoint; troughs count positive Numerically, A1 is 4.60 Ang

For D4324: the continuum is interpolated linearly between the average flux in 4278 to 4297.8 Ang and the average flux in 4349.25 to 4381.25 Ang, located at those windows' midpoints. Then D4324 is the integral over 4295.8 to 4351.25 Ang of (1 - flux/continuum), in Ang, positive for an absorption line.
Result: 5.6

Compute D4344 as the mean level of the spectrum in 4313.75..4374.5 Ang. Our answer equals 39.9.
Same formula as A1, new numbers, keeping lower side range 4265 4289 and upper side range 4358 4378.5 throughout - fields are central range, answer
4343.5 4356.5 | 1.1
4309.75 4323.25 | 0.7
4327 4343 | 0.9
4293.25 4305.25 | 2.4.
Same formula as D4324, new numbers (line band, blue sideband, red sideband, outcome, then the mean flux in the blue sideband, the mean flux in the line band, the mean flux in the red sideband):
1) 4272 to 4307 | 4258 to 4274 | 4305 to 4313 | -3.8 Ang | 37.8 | 34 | 24.8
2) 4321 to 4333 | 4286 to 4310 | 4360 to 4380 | -0.8 Ang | 30.9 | 38.2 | 43.1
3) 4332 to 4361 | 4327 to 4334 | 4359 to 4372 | 2.7 Ang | 41.3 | 38.1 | 43.1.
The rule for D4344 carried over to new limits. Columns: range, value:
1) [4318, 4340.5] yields 40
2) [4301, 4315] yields 26.5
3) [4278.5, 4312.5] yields 32.2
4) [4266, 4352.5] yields 35.7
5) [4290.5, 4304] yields 32.1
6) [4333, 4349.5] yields 37.4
